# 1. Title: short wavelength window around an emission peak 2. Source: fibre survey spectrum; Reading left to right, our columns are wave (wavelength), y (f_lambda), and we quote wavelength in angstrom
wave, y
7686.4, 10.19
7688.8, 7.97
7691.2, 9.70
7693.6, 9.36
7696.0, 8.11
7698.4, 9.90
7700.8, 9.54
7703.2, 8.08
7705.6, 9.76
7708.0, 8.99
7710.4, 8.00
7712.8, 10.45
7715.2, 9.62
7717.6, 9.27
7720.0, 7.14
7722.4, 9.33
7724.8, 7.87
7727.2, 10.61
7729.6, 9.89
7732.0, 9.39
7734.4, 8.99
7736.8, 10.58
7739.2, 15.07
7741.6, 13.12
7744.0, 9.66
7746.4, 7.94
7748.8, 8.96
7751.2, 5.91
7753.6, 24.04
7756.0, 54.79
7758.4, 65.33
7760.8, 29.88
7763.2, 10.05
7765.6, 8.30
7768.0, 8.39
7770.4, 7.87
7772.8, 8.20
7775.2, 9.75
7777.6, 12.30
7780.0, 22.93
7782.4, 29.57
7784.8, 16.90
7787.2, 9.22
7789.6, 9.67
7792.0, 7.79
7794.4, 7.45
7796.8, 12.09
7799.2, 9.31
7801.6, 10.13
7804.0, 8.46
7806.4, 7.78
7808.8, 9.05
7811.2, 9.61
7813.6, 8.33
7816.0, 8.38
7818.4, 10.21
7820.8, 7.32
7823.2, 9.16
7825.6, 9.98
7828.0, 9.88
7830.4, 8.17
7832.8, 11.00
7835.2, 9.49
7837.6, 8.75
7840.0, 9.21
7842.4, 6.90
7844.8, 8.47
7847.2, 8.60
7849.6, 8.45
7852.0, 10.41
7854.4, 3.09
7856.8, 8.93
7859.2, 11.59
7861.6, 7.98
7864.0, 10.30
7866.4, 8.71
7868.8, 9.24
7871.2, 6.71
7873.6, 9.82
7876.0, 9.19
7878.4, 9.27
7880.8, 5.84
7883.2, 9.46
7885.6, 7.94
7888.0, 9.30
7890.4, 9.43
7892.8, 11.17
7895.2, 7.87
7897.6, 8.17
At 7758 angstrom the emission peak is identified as H-alpha 6563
